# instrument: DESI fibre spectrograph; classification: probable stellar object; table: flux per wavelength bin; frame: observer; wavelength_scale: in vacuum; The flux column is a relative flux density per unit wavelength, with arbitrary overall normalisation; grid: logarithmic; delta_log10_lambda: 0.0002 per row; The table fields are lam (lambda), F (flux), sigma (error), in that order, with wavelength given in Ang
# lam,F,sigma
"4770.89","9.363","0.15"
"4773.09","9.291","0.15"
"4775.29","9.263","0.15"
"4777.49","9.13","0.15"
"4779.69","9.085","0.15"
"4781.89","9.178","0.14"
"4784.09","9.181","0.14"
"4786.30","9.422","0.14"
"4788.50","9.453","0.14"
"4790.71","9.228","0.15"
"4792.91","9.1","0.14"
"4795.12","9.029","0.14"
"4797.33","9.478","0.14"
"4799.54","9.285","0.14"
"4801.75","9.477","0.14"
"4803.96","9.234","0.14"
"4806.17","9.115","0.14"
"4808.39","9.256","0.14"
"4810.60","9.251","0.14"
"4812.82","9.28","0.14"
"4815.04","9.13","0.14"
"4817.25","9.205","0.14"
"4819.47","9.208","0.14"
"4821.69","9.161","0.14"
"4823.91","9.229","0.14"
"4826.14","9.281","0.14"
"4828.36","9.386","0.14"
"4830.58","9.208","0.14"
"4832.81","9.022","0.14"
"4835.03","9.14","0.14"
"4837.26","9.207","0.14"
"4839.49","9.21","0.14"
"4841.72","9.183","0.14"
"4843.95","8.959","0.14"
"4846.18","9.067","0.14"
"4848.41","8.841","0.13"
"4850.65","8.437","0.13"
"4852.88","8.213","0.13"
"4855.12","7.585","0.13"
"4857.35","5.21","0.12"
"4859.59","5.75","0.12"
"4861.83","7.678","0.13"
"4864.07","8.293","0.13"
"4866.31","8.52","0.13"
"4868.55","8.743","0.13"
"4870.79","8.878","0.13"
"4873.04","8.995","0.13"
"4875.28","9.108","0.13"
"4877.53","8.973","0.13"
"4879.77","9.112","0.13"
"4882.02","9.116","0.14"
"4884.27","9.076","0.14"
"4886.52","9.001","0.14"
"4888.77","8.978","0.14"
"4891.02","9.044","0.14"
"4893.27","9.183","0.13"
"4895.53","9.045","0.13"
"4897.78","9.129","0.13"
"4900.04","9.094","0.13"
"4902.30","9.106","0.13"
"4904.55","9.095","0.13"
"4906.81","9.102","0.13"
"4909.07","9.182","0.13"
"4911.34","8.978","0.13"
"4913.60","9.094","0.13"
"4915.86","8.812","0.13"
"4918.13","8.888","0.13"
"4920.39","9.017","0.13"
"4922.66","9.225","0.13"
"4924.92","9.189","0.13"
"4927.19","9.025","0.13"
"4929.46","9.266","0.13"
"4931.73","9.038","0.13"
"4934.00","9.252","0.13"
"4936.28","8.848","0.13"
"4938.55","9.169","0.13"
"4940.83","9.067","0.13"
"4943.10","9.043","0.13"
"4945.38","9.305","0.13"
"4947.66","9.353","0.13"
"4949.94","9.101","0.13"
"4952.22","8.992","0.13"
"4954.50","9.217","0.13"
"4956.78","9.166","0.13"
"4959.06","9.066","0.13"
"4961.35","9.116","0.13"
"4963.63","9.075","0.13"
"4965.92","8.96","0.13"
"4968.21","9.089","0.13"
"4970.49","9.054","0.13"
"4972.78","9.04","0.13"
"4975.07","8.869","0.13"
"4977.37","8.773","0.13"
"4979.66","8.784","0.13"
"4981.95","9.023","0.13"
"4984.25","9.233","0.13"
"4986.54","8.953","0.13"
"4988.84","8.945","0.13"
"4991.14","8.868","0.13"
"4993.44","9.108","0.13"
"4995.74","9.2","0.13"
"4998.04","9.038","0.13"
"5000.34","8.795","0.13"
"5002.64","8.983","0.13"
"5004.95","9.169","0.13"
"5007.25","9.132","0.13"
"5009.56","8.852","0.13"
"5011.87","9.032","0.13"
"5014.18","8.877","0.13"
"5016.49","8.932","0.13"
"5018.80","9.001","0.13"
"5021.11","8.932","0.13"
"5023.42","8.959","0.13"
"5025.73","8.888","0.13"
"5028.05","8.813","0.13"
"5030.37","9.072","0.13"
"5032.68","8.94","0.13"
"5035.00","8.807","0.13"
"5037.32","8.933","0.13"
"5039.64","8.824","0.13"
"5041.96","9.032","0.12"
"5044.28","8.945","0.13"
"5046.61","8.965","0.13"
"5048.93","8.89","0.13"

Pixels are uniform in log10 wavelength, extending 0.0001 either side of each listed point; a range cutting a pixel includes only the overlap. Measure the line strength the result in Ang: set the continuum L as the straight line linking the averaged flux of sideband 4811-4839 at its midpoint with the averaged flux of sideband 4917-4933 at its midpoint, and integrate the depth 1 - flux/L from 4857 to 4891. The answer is 2.6 Ang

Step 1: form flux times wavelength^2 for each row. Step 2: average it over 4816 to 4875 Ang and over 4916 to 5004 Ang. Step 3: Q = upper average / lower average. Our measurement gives 1.10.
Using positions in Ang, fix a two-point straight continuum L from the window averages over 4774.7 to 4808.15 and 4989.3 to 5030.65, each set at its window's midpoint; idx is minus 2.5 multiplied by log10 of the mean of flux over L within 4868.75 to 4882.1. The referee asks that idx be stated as 0.02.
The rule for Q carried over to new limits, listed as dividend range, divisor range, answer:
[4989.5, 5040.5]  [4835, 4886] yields 1.12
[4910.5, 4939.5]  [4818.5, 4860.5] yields 1.09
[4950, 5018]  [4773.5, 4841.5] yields 1.05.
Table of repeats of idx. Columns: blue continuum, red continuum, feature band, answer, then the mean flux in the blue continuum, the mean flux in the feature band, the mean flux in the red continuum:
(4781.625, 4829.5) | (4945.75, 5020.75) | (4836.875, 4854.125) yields 0.04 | 9.25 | 8.86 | 9.03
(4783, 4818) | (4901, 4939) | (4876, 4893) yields 0.01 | 9.26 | 9.05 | 9.07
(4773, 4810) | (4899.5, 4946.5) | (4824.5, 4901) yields 0.06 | 9.25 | 8.7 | 9.09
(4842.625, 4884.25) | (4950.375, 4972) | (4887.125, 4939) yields -0.04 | 8.33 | 9.07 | 9.08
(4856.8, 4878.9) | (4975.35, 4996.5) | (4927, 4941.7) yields -0.06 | 8.1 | 9.1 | 8.98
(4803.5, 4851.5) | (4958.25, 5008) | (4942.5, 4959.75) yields -0.01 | 9.14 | 9.16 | 9.01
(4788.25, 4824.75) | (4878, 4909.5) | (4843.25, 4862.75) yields 0.19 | 9.24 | 7.72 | 9.09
